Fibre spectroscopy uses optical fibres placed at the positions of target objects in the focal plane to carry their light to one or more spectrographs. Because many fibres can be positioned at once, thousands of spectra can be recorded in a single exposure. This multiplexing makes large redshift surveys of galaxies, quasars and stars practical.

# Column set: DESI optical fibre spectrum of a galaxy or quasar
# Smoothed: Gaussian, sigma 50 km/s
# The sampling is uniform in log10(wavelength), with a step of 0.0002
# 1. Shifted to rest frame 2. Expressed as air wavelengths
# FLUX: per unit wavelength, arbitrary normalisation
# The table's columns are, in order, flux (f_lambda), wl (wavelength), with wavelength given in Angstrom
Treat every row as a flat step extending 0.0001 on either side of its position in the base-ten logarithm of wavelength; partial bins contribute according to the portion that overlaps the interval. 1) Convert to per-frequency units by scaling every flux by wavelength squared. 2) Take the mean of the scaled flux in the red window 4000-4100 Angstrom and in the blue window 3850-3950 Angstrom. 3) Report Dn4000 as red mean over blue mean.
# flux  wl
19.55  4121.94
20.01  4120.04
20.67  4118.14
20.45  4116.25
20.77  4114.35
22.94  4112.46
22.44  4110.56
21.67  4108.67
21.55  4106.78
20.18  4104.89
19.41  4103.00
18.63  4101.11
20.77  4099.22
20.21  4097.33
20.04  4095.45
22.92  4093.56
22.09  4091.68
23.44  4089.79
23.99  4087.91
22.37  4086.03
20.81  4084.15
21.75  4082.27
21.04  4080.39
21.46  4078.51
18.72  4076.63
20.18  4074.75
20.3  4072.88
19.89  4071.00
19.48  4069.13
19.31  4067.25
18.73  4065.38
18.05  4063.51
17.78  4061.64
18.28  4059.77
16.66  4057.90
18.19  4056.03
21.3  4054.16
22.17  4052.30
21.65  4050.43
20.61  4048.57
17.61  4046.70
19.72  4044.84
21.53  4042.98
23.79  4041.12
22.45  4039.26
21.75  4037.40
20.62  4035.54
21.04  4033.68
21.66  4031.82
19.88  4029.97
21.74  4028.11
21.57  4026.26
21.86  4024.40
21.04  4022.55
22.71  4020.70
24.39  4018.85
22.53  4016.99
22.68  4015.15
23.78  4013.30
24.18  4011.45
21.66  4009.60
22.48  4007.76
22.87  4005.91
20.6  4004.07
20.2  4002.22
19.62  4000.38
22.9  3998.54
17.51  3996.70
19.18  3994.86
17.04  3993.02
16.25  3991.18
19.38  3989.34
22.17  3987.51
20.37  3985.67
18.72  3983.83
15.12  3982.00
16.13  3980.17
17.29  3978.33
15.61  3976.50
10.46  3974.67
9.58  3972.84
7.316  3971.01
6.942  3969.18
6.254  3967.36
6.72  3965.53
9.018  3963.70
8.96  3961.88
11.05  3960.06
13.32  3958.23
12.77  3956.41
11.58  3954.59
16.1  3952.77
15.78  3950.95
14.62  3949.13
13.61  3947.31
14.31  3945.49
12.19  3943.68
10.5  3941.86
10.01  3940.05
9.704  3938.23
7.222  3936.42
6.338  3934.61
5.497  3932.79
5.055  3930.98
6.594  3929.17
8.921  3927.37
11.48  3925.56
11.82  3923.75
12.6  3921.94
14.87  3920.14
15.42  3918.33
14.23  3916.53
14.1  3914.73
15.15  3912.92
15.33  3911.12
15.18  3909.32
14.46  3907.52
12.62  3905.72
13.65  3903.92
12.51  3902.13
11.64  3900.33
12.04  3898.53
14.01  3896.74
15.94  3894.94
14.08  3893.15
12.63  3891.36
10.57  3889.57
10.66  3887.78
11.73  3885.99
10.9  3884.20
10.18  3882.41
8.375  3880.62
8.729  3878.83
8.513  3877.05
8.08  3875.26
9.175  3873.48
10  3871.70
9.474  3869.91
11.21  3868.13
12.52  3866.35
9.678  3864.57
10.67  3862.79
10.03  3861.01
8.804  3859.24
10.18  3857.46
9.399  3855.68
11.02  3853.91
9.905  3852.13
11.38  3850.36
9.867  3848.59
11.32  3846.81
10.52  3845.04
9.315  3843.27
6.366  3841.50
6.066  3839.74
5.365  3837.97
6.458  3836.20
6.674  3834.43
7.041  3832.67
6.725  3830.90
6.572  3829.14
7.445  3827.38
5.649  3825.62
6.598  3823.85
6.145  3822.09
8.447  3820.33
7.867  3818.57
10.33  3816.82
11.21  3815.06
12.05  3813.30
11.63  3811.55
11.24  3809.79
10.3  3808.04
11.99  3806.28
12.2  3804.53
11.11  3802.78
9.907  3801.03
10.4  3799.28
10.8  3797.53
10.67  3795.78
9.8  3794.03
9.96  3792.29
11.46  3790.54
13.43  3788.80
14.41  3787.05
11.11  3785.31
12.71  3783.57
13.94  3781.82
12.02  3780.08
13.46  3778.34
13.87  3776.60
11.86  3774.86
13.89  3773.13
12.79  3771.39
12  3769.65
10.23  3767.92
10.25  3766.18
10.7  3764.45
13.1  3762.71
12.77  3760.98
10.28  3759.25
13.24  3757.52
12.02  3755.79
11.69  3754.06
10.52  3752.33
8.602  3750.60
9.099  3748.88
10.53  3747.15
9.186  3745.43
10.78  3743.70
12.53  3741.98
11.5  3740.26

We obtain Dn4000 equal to 2.02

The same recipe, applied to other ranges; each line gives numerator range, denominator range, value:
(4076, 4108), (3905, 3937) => 2.00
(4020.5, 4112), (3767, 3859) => 2.33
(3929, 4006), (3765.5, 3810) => 1.27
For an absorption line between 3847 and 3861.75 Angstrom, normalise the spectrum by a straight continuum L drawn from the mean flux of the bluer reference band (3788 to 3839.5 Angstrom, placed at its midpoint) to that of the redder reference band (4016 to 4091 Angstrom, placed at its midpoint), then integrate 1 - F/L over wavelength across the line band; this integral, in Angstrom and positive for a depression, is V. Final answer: 1.4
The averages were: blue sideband 9.24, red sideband 20.8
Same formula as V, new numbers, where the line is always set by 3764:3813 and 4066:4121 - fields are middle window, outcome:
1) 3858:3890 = 9.74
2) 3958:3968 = 4.68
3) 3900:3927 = 3.27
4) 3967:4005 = 3.17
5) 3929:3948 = 8.24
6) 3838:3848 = 3.68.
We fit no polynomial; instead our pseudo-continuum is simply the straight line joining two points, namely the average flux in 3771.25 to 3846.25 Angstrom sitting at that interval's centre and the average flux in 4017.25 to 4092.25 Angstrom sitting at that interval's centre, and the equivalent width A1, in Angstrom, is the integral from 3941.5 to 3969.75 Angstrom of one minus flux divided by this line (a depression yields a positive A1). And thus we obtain 8.32 Angstrom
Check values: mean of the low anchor 10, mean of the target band 11.6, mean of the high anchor 20.8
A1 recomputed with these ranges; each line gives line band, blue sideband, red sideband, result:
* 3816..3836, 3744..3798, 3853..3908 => 7.3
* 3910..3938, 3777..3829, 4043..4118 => 7.3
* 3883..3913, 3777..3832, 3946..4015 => 0.7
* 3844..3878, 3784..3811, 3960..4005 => 6.7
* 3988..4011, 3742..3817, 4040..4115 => -2.4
